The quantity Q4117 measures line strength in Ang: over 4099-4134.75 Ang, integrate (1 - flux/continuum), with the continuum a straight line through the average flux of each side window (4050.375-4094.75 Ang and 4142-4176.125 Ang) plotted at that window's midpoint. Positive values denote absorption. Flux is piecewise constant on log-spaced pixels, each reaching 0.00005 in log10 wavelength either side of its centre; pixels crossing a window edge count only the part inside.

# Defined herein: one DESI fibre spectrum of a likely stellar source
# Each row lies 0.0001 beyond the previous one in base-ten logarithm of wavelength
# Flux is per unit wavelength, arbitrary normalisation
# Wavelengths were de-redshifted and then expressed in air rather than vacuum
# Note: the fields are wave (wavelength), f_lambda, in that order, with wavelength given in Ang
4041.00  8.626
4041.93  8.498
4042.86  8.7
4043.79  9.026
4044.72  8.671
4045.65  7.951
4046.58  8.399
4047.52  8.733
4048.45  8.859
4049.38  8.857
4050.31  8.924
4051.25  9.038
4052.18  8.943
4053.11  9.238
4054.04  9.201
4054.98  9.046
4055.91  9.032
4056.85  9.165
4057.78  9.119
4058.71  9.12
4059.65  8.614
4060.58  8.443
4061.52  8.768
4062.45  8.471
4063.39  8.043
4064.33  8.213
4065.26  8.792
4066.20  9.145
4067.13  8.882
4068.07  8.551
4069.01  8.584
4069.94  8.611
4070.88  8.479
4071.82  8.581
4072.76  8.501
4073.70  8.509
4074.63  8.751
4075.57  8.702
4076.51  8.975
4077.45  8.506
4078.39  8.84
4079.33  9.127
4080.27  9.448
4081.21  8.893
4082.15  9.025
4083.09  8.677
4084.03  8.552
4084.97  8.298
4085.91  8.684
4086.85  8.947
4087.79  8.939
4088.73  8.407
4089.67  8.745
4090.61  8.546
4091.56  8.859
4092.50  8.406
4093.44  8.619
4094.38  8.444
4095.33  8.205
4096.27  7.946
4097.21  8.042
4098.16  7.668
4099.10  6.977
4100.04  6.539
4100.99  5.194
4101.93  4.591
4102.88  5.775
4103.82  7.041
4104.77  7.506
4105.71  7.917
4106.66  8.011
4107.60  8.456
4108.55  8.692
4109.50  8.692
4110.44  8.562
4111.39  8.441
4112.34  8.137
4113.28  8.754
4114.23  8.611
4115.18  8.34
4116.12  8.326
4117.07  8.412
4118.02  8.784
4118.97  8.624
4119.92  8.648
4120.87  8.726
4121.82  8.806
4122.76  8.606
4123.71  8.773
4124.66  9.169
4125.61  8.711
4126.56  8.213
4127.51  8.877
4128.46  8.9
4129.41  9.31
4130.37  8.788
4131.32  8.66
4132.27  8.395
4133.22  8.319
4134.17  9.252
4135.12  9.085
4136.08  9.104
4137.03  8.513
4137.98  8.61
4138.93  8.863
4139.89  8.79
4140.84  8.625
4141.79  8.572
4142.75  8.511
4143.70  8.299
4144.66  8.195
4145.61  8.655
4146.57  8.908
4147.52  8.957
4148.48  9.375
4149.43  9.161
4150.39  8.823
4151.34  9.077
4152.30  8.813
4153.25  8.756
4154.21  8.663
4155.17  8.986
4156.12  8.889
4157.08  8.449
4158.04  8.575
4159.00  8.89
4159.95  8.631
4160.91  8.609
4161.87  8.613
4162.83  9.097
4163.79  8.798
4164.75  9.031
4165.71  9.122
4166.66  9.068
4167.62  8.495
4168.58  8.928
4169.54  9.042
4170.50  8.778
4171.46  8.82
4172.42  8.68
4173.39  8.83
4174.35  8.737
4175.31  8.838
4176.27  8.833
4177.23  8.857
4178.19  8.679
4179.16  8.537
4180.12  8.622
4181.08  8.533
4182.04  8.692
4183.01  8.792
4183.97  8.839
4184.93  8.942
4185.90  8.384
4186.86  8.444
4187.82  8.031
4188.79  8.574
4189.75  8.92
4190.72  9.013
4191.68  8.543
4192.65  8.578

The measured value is 2.4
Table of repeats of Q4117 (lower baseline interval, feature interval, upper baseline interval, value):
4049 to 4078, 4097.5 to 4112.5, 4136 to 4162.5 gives 2.35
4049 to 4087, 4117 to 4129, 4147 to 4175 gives 0.14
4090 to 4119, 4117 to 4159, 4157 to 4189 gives -2.30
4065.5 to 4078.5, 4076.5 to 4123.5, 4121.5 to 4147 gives 2.51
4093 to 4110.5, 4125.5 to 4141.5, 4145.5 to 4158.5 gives -0.77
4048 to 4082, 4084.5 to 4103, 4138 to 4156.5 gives 2.04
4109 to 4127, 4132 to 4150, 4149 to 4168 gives -0.04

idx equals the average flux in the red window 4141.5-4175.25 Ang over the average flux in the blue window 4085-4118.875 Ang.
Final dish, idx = 1.10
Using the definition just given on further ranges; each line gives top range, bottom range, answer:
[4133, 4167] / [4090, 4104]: 1.19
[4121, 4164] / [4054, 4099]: 1.01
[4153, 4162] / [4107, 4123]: 1.02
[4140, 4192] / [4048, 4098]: 1.00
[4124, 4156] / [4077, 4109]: 1.09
